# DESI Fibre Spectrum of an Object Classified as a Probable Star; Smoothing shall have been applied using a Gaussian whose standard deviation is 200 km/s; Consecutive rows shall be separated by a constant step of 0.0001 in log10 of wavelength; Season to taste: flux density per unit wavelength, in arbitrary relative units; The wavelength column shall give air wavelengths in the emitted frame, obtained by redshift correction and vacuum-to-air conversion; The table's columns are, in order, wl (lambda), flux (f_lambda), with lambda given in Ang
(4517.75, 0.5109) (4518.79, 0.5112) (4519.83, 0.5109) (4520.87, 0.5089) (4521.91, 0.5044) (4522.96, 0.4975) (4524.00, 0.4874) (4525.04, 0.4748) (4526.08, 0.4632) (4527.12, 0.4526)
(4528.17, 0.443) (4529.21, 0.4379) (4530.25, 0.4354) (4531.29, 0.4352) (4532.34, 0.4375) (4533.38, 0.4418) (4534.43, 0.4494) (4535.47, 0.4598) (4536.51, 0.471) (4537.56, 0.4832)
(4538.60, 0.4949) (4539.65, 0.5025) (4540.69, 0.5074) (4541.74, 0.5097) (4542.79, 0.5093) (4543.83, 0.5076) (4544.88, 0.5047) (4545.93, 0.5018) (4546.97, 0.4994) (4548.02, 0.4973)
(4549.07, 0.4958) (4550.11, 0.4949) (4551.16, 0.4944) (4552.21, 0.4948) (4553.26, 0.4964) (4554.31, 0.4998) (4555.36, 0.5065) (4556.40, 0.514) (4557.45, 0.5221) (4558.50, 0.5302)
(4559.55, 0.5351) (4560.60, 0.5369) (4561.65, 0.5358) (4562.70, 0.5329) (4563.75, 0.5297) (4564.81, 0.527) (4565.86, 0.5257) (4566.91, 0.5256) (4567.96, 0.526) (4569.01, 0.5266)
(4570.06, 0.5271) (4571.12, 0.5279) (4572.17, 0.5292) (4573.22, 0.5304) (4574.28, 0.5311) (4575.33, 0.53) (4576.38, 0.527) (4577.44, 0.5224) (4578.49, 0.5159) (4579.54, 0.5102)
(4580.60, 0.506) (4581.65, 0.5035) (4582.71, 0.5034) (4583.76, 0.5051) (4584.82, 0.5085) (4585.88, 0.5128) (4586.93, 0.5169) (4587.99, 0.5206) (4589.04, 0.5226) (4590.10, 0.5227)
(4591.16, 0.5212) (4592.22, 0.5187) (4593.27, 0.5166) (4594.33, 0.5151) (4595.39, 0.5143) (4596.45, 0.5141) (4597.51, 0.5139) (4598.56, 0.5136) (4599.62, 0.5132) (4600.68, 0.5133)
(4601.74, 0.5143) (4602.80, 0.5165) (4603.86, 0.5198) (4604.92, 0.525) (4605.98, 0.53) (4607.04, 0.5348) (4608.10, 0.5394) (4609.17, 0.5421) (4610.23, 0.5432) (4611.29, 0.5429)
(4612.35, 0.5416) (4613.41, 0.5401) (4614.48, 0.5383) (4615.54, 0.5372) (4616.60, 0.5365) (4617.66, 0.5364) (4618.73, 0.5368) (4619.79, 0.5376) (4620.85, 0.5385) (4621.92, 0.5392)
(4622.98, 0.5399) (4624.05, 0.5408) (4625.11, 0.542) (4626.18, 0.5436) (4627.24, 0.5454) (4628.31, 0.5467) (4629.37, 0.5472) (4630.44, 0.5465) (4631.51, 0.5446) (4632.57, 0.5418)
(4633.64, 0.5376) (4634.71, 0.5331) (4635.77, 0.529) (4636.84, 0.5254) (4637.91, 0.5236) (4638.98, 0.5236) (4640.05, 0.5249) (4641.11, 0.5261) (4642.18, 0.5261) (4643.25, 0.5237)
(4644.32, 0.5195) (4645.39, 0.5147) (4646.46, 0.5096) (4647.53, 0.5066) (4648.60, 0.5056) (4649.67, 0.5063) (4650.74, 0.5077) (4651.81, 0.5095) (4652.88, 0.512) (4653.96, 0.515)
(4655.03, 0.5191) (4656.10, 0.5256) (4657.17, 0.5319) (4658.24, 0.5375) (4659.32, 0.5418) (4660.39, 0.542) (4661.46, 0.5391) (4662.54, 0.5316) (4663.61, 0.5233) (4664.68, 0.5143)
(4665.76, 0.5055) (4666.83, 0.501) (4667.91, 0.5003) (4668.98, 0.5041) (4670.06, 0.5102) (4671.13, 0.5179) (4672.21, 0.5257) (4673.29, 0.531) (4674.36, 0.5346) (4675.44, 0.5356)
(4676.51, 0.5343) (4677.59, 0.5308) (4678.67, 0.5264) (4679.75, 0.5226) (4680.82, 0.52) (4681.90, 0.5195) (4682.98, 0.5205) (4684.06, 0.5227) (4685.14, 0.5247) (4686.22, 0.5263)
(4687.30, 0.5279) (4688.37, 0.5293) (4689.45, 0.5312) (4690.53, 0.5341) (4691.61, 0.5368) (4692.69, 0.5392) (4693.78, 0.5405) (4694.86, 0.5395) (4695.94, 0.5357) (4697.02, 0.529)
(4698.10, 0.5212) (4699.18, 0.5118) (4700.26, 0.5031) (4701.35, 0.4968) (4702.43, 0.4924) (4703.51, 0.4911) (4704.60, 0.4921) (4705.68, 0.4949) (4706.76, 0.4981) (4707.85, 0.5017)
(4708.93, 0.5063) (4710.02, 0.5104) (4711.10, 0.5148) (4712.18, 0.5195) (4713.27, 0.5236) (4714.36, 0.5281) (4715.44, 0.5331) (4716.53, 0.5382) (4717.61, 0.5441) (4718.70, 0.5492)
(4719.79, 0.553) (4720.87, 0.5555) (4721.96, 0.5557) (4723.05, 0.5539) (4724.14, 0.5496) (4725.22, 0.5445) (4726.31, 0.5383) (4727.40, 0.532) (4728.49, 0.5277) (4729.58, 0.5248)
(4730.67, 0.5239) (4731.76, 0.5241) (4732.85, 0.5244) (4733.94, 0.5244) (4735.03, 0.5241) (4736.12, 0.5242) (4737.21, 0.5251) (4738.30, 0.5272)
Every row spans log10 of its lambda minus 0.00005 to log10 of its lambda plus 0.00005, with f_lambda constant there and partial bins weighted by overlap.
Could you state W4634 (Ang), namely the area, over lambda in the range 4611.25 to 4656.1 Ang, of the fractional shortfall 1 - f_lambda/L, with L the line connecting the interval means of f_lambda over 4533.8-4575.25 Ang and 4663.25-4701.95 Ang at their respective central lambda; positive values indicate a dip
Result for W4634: -1.0 Ang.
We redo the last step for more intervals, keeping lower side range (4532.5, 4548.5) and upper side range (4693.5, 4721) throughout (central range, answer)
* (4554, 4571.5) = -1.2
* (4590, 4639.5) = -2.9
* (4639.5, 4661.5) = -0.5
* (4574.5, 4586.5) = -0.4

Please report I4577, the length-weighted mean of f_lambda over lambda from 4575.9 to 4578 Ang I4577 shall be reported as 0.524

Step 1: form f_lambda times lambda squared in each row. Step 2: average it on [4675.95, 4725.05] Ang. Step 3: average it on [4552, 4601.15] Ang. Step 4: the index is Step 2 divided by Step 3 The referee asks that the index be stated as 1.1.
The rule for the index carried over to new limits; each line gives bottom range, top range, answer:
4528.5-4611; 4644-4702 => 1.07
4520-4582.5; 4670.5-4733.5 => 1.12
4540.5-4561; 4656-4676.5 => 1.09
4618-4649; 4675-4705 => 1.01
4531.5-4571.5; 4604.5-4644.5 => 1.10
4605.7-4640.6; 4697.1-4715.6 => 0.98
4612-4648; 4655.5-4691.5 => 1.00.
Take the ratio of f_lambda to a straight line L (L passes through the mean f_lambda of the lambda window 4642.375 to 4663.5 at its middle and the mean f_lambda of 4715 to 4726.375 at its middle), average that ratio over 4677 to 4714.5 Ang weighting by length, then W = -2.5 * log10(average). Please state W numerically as 0.04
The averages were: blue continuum 0.521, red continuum 0.547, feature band 0.519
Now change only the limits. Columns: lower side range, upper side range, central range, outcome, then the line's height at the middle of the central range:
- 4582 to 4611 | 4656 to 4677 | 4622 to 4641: -0.03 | 0.522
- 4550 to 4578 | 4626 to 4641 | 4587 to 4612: 0.01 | 0.529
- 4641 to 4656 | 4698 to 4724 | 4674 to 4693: -0.02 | 0.518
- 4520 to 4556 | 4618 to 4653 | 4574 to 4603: -0.02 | 0.507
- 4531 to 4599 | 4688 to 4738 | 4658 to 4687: 0.00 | 0.521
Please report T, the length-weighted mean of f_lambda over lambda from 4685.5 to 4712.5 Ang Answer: 0.517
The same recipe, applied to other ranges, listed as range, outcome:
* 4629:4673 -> 0.523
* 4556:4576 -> 0.529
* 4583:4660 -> 0.527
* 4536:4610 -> 0.516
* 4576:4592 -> 0.514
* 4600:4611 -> 0.528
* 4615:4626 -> 0.539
